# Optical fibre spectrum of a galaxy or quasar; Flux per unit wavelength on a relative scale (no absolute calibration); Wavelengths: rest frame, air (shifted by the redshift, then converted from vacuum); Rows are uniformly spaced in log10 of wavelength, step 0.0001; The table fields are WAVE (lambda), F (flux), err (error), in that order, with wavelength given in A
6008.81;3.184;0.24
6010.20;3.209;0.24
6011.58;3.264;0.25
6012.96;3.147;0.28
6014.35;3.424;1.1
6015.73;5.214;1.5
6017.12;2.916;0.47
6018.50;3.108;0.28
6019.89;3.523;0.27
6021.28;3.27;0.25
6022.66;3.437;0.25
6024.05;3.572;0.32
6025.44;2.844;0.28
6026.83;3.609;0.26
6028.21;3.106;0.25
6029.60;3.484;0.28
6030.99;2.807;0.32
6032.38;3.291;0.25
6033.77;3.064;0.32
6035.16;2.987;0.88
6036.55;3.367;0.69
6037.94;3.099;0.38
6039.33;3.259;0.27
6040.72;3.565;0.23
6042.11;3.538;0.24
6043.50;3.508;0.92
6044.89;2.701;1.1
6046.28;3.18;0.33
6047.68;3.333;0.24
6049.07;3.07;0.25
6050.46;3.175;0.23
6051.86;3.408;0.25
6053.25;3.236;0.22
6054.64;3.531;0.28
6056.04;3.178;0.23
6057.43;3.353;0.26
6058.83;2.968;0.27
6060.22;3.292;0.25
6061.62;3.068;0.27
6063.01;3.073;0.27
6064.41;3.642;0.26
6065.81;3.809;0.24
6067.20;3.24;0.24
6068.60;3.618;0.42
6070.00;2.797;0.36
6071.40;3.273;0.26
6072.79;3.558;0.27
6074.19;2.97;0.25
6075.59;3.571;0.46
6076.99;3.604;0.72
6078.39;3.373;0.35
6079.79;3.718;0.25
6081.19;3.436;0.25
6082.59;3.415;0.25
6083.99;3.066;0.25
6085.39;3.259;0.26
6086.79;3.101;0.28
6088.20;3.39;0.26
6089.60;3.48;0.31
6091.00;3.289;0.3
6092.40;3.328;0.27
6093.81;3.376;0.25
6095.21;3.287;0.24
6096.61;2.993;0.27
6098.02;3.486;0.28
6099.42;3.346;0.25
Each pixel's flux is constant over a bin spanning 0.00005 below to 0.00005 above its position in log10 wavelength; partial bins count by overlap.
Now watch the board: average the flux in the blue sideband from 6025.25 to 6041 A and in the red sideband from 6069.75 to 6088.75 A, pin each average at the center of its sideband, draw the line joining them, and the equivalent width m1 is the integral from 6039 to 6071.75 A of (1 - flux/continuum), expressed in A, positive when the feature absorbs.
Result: -0.1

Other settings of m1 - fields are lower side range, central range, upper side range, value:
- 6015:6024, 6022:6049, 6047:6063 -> 1.4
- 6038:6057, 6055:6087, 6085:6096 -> -0.3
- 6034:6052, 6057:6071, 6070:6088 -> 0.1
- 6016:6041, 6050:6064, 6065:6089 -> 0.4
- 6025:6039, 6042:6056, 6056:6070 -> 0.0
